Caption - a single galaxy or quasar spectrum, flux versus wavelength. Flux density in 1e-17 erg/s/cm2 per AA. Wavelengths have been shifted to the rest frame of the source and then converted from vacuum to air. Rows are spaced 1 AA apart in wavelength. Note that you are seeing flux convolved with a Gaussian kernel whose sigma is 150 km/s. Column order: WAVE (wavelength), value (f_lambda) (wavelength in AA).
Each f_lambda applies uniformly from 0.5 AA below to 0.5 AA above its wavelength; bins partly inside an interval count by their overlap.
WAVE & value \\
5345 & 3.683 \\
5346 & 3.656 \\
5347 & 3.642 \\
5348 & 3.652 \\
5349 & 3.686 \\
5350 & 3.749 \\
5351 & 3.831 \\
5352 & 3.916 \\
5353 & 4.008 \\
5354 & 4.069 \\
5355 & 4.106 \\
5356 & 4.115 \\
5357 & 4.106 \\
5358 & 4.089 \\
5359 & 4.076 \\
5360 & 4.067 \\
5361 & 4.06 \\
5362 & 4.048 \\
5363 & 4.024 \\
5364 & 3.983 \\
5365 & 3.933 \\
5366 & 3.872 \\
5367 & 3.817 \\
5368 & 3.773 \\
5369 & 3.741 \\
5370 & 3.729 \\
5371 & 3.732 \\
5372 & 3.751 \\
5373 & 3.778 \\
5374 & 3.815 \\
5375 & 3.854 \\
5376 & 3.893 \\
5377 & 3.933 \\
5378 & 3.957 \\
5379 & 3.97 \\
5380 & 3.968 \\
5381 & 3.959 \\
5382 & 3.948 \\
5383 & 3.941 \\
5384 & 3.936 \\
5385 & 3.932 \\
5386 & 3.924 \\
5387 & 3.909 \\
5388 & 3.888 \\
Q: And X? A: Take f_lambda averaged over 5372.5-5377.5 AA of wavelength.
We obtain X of 3.85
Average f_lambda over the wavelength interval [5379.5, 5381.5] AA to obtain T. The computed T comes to 3.96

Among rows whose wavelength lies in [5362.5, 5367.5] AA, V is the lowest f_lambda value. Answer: 3.817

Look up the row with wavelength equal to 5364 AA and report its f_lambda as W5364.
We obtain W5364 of 3.983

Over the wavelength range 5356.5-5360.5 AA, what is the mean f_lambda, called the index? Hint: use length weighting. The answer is 4.08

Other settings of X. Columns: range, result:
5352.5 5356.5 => 4.07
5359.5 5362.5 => 4.06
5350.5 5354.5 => 3.96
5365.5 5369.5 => 3.8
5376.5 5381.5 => 3.96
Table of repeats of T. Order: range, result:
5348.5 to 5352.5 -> 3.8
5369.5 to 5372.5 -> 3.74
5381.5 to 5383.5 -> 3.94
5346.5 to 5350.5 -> 3.68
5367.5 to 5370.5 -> 3.75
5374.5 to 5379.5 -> 3.92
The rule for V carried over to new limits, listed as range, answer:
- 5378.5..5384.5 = 3.936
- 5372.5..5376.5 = 3.778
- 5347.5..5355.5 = 3.652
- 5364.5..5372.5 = 3.729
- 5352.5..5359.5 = 4.008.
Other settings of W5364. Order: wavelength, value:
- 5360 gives 4.067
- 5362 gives 4.048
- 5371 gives 3.732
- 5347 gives 3.642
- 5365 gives 3.933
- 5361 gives 4.06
